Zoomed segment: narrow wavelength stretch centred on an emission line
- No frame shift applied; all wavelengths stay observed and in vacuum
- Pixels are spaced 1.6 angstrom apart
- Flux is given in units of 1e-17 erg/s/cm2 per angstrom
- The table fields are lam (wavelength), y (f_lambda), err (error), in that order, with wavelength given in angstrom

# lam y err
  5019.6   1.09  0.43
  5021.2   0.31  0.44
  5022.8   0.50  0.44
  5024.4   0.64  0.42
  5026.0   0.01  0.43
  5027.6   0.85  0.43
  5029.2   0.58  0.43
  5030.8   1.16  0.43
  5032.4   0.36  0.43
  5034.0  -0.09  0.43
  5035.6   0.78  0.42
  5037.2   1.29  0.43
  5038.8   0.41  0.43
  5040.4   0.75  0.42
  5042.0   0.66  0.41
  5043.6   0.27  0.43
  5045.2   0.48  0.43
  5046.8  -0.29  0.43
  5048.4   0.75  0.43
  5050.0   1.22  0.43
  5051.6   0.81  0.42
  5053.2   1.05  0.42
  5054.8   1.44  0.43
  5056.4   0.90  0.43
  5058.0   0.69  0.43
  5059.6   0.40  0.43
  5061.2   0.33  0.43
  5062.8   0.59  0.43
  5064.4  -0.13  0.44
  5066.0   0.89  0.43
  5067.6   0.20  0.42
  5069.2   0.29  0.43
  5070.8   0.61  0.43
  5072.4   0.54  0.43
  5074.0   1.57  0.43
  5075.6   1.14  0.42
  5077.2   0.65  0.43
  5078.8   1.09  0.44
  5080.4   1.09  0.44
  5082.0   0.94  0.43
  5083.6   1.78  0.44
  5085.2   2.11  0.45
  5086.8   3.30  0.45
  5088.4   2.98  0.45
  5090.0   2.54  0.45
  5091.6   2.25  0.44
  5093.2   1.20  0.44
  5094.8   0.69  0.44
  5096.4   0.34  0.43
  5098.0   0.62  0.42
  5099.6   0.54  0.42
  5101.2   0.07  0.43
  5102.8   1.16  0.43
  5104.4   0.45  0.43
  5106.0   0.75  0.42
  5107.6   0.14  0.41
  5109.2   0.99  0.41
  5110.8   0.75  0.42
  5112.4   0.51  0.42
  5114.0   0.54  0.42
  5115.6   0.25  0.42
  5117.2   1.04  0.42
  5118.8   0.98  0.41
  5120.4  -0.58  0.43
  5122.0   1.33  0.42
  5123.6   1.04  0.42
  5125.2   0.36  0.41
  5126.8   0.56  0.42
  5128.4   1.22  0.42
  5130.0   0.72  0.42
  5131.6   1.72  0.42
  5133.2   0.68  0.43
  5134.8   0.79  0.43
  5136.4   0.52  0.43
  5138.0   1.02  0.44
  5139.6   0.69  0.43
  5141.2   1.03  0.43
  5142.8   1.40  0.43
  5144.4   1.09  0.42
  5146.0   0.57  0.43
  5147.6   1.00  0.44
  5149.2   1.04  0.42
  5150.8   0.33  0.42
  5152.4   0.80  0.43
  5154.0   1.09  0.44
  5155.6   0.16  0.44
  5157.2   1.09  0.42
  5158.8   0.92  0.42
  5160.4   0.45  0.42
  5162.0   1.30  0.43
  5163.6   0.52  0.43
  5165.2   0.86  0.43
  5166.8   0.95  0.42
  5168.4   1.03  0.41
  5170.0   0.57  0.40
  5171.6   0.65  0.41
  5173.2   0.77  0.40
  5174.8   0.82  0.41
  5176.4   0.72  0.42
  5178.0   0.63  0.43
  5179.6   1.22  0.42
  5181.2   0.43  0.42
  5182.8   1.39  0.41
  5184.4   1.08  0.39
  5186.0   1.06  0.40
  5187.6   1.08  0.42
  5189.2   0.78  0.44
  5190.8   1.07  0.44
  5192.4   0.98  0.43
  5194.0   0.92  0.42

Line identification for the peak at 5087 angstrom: [O II]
